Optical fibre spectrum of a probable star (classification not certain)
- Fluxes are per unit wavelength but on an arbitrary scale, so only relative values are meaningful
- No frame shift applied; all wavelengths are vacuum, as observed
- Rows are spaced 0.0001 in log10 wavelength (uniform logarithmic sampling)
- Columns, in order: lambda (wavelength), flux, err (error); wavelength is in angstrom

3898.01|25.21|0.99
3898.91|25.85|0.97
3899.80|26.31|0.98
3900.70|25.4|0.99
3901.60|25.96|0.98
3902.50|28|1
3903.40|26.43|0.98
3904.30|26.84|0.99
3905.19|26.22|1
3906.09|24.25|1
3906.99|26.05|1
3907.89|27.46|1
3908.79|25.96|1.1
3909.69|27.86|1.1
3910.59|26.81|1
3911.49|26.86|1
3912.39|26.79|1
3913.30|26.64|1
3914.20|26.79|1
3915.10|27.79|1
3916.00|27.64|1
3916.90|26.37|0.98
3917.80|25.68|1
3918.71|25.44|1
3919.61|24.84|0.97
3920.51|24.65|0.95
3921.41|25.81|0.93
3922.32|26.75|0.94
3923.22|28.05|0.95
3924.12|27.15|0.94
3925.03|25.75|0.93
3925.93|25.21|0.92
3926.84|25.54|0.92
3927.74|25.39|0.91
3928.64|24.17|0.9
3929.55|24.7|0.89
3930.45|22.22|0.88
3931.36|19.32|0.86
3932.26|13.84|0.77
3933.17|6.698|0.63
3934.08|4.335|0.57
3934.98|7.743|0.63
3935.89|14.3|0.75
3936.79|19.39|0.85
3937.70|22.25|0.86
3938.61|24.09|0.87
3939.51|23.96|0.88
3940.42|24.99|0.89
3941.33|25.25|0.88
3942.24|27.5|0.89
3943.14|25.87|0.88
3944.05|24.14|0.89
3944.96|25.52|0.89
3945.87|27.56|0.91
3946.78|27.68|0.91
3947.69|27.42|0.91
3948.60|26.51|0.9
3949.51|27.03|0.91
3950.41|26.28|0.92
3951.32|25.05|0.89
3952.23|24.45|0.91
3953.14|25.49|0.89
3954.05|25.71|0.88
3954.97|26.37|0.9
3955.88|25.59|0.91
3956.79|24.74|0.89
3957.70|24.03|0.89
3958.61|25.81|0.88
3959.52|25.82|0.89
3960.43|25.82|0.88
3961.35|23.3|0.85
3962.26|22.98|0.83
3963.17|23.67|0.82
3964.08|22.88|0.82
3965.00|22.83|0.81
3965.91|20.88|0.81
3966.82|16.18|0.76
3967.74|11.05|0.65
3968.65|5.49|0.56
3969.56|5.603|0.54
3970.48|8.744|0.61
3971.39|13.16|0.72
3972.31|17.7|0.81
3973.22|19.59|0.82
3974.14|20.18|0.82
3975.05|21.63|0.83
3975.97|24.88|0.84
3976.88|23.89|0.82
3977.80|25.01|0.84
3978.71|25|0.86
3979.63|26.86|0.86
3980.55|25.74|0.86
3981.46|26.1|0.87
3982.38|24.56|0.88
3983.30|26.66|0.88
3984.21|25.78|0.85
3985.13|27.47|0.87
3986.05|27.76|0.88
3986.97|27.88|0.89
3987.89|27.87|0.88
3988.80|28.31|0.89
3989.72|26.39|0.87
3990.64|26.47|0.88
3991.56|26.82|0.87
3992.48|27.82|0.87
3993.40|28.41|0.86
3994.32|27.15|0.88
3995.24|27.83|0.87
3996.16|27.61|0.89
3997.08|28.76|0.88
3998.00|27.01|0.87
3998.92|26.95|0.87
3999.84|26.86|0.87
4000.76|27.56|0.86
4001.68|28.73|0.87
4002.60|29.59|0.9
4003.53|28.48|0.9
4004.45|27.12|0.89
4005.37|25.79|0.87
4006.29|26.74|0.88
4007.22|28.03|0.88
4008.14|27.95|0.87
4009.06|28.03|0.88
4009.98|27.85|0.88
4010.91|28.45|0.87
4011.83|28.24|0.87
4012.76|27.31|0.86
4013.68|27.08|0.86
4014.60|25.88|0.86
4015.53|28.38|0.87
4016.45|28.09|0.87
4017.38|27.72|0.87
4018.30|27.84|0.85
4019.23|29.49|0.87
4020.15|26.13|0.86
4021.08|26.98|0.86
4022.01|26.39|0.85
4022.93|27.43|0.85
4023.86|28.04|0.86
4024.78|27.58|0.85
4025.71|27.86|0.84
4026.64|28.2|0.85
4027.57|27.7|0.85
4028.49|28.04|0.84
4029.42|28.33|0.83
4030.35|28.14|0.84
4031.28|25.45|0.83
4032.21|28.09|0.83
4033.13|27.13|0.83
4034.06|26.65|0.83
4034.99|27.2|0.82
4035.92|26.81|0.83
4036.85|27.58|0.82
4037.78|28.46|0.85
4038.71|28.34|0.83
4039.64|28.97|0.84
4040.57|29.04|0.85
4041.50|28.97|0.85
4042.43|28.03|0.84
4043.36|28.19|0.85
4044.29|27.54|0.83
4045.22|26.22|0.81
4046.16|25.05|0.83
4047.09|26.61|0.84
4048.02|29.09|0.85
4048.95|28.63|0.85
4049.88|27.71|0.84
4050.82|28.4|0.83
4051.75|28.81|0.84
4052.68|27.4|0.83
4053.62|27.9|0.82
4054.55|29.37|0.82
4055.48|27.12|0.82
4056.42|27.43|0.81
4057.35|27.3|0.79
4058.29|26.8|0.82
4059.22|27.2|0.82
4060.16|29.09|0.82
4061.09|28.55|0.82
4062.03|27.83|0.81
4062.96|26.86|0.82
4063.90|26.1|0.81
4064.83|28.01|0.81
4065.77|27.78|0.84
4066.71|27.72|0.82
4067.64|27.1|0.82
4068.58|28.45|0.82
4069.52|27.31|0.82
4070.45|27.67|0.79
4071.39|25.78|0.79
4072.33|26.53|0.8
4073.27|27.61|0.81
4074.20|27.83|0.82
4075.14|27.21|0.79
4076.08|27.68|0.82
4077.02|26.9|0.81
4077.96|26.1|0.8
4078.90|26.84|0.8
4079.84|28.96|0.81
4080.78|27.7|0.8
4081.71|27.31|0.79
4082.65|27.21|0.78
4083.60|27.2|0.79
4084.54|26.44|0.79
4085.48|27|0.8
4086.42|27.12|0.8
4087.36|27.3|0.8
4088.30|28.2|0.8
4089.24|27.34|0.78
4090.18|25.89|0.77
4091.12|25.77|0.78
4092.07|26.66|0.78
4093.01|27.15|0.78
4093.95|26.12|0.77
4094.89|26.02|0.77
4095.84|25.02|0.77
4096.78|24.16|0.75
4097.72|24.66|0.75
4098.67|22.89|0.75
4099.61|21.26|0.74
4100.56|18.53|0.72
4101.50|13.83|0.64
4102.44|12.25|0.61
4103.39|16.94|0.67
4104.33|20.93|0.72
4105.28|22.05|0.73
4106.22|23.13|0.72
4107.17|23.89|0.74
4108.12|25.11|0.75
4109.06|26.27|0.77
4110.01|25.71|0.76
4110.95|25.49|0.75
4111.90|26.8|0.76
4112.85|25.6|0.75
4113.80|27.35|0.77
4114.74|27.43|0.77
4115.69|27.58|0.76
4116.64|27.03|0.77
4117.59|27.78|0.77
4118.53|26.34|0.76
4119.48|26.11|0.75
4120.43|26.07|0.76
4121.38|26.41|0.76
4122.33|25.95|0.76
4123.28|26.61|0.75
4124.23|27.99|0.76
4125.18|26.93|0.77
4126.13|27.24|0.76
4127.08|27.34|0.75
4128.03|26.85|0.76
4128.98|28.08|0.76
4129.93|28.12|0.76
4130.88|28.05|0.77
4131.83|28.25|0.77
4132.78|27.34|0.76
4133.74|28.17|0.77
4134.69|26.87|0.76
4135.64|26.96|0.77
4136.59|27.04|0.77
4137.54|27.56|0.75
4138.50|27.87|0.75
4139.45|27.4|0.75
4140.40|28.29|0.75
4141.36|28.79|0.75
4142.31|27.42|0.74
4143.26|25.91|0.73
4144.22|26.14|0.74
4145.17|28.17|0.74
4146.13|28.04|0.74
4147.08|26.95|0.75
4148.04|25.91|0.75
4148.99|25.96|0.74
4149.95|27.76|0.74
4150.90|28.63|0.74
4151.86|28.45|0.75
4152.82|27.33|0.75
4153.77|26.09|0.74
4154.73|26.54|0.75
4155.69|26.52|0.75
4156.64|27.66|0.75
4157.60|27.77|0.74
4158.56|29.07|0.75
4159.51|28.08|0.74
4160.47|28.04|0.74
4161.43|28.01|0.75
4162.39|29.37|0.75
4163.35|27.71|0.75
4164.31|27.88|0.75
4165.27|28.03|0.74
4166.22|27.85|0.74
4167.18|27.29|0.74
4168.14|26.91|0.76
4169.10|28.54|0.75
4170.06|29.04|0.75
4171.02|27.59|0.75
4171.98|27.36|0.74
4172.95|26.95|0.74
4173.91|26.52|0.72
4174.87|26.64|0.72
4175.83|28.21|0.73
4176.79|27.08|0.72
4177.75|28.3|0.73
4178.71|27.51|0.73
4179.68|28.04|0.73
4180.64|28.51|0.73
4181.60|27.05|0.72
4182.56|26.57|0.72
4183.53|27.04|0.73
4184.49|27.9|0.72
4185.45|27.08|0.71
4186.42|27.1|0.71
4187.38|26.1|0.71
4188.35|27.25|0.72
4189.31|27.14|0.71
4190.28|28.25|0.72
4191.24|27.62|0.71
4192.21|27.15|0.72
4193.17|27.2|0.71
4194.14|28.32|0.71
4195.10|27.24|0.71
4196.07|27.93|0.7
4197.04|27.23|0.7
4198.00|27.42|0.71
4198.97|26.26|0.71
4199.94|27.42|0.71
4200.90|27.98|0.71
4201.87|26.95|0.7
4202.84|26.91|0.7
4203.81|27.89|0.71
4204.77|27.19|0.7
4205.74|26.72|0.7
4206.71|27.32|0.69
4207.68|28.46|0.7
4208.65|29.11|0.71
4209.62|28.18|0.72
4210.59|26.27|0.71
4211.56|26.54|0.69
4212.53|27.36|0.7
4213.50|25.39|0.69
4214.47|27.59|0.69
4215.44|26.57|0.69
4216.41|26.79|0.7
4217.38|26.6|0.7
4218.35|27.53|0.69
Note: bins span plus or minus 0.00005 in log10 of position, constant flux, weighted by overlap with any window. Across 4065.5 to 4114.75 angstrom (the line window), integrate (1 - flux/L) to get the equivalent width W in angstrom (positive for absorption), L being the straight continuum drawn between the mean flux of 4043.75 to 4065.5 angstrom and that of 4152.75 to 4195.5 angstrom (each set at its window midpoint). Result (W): 3.9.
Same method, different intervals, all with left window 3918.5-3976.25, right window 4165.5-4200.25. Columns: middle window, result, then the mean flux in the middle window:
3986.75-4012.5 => -4.99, 27.7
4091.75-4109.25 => 2.16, 22.4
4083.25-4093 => -0.65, 26.9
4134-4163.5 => -0.94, 27.5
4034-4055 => -3.19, 27.9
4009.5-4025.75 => -2.76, 27.6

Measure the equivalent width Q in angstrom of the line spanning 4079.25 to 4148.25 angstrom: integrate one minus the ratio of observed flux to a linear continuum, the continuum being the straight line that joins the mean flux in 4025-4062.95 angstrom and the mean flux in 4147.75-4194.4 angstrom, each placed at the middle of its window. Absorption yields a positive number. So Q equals 4.3 angstrom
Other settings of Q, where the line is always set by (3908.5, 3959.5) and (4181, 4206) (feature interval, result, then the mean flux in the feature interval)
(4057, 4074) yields -1.14 angstrom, 27.4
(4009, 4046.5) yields -3.54 angstrom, 27.6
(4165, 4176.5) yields -0.24 angstrom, 27.6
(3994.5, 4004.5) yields -1.19 angstrom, 27.9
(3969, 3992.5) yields 1.40 angstrom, 23.2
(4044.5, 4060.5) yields -1.30 angstrom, 27.6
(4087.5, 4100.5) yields 0.38 angstrom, 25.3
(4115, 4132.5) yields -0.48 angstrom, 27.2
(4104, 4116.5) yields 0.47 angstrom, 25.3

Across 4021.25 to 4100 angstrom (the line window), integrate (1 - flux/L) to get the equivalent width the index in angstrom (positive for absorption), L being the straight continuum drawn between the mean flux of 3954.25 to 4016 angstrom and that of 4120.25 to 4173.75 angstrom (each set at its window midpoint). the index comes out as -4.0 angstrom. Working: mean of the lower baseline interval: 24.6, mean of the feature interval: 27.2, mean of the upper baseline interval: 27.5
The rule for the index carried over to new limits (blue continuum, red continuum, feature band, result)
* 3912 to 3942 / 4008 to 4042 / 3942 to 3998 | 2.1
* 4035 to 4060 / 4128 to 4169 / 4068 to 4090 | 0.4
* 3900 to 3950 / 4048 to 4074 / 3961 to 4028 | 2.5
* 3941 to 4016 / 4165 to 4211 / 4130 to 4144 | -0.4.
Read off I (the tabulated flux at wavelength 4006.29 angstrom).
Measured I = 26.74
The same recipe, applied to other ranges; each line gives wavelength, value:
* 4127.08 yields 27.34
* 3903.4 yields 26.43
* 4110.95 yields 25.49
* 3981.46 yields 26.1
